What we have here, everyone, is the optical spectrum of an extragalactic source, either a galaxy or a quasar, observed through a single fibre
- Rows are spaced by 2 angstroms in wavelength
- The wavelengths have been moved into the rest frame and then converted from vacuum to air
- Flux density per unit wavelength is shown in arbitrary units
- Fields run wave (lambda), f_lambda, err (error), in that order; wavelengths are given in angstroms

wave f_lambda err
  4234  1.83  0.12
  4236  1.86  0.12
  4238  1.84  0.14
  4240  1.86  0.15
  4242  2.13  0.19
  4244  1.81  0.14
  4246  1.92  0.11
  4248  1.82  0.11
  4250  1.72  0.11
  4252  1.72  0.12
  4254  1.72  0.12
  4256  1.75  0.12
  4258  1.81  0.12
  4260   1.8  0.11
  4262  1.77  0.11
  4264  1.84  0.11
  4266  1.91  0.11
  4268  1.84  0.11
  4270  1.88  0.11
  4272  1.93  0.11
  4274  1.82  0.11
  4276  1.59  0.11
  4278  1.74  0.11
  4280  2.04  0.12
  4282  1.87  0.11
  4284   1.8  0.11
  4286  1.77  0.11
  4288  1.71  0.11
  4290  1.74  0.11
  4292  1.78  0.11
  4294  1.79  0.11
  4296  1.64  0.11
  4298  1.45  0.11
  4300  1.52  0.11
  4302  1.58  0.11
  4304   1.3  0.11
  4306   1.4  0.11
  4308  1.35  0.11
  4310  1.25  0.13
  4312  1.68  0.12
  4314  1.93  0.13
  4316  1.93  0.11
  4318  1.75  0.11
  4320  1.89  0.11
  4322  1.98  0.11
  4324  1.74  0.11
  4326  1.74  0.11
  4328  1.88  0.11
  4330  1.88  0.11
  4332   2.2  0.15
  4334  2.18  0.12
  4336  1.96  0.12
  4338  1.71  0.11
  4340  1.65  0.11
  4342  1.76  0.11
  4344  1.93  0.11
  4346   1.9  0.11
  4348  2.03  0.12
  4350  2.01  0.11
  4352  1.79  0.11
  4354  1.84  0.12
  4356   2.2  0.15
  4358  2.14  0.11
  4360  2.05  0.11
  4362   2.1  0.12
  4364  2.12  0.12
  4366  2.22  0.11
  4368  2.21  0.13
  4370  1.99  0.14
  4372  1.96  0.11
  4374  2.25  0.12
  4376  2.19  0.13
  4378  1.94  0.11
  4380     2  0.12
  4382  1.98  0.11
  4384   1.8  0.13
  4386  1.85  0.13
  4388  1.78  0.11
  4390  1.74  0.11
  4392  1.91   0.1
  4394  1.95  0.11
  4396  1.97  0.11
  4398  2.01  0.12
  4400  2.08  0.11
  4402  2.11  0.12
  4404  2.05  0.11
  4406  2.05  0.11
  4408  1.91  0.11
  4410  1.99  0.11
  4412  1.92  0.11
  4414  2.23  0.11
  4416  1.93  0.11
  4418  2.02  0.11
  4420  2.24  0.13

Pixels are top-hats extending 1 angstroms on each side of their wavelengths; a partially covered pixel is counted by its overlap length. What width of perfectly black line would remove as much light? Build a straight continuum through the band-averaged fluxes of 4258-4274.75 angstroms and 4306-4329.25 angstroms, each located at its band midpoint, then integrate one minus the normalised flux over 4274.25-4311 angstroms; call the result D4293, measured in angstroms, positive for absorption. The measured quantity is 3.2 angstroms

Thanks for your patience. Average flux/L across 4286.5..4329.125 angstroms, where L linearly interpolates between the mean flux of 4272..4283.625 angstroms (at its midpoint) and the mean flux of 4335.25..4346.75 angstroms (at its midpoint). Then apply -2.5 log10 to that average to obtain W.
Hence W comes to 0.09 mag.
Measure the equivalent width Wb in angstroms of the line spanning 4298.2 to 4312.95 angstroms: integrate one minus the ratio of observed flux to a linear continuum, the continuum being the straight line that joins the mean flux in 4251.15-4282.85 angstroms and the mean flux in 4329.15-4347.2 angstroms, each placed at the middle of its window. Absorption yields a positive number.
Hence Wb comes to 3.4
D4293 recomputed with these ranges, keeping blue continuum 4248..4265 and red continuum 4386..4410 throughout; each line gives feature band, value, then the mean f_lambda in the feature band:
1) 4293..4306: 2.1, 1.54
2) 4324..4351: -0.4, 1.9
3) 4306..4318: 1.5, 1.62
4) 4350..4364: -0.9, 2.03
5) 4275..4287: 0.0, 1.8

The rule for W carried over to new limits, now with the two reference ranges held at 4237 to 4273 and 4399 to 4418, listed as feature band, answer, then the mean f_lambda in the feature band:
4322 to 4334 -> 0.005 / 1.92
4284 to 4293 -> 0.074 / 1.76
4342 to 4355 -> 0.028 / 1.9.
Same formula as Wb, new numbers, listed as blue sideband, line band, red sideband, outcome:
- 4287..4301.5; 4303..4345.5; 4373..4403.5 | -0.2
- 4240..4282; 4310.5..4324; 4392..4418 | 0.5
